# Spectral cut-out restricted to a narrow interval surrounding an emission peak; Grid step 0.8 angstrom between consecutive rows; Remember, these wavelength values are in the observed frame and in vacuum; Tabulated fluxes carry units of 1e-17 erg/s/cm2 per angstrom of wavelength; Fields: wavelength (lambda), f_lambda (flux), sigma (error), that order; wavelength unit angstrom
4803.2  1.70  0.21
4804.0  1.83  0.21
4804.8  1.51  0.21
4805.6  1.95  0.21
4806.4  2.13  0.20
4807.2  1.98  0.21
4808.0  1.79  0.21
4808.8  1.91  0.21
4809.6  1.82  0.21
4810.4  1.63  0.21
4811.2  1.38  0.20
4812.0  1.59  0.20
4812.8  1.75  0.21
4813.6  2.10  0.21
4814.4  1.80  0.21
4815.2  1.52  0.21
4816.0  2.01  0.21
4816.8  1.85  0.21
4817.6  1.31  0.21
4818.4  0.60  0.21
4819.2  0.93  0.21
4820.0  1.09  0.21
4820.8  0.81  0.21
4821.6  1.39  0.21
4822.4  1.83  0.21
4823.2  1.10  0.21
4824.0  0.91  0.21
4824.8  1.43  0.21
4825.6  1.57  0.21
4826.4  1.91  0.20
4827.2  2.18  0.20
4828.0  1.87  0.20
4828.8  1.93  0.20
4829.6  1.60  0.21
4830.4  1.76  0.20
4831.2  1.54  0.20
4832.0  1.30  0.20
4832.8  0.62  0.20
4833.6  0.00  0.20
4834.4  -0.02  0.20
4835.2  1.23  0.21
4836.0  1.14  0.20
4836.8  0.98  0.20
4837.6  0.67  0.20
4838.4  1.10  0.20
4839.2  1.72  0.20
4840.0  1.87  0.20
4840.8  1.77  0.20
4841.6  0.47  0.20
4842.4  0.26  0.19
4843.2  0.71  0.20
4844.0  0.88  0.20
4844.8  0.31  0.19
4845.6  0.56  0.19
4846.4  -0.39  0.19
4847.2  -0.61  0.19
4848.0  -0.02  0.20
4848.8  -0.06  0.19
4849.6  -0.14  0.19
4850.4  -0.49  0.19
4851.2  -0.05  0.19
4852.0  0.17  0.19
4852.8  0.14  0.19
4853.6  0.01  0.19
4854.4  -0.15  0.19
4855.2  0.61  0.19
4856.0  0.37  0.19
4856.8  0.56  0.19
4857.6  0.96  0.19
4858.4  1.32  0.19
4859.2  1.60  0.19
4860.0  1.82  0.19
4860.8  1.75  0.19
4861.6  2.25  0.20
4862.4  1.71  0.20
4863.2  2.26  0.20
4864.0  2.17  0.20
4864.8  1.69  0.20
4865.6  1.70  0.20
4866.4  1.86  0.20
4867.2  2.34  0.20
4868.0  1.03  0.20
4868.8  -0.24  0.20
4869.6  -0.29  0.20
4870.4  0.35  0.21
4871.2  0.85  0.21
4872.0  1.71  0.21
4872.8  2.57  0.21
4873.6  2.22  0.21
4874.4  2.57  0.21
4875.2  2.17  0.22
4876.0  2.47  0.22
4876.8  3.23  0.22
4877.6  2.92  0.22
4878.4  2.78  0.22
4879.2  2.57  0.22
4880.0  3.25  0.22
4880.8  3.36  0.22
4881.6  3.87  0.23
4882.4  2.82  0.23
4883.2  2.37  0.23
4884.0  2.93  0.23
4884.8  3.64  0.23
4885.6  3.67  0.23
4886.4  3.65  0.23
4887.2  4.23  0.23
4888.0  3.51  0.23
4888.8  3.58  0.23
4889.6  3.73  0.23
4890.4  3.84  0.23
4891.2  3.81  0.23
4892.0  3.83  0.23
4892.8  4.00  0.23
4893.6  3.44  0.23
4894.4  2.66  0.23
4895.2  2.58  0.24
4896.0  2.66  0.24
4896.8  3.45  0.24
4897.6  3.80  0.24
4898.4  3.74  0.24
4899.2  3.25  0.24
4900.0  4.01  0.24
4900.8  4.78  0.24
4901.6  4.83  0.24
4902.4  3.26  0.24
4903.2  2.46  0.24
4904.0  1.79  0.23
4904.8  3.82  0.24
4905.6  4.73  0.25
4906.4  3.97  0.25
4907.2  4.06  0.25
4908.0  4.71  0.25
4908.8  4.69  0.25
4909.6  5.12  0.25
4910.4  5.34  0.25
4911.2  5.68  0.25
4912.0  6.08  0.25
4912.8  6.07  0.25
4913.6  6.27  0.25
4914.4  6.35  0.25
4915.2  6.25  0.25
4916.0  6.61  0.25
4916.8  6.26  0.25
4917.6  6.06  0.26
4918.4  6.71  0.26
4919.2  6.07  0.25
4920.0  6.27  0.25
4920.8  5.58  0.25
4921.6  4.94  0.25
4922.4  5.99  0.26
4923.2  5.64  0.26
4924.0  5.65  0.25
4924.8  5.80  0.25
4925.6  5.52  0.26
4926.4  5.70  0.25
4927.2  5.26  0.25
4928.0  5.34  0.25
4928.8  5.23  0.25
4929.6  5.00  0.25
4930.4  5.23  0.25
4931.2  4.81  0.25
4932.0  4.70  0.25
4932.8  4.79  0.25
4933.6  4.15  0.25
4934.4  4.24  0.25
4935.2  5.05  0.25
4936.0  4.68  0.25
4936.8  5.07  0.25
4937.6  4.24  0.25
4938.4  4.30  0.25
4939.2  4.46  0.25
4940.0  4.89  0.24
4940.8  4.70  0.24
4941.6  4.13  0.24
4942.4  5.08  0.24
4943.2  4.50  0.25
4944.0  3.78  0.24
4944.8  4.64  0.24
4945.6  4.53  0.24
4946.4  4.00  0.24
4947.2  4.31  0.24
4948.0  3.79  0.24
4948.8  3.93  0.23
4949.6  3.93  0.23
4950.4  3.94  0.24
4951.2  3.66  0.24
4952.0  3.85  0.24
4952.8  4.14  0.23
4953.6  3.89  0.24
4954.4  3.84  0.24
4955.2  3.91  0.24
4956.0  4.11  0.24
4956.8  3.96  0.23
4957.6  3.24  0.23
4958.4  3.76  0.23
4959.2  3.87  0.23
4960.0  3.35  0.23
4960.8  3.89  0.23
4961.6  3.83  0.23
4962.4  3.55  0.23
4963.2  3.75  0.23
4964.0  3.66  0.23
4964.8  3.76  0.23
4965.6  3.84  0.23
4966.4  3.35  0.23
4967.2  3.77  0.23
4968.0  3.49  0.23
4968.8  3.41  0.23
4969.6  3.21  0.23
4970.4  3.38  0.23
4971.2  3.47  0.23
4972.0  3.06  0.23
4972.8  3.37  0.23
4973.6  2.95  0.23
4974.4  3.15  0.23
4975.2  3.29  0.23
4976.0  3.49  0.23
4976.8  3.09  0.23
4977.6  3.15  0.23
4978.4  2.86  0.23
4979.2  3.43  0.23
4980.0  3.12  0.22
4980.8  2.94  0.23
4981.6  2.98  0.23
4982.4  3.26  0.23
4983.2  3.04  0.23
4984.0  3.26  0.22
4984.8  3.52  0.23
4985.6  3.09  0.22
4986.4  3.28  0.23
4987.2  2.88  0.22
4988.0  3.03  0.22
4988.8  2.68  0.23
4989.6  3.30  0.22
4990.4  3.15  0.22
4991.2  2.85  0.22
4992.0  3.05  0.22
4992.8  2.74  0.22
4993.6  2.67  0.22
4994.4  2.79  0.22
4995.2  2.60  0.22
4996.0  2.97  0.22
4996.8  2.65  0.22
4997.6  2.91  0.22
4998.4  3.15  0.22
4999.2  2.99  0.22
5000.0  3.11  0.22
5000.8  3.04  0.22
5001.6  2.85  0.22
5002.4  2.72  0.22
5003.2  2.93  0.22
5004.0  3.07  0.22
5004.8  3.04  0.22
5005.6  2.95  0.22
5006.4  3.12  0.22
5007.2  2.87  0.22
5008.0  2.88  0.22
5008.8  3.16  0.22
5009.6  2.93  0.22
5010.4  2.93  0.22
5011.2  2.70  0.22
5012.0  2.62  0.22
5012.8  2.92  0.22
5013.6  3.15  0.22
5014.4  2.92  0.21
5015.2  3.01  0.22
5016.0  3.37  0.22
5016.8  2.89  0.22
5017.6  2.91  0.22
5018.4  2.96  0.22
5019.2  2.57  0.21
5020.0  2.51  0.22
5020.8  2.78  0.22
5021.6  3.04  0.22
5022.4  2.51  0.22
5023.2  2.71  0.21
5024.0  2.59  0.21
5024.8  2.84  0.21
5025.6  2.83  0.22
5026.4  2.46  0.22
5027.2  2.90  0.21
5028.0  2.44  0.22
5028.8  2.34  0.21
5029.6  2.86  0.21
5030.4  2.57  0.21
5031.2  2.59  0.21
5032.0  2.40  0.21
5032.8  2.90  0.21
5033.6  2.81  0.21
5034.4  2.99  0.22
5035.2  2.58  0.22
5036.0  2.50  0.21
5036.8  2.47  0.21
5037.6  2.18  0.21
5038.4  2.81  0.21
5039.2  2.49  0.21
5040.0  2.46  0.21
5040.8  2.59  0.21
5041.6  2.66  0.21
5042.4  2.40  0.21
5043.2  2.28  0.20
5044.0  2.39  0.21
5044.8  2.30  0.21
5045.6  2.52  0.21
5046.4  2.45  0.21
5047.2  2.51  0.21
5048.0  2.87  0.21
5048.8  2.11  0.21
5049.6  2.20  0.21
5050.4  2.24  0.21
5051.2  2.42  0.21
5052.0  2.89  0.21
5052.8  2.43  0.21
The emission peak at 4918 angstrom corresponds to Lyman alpha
